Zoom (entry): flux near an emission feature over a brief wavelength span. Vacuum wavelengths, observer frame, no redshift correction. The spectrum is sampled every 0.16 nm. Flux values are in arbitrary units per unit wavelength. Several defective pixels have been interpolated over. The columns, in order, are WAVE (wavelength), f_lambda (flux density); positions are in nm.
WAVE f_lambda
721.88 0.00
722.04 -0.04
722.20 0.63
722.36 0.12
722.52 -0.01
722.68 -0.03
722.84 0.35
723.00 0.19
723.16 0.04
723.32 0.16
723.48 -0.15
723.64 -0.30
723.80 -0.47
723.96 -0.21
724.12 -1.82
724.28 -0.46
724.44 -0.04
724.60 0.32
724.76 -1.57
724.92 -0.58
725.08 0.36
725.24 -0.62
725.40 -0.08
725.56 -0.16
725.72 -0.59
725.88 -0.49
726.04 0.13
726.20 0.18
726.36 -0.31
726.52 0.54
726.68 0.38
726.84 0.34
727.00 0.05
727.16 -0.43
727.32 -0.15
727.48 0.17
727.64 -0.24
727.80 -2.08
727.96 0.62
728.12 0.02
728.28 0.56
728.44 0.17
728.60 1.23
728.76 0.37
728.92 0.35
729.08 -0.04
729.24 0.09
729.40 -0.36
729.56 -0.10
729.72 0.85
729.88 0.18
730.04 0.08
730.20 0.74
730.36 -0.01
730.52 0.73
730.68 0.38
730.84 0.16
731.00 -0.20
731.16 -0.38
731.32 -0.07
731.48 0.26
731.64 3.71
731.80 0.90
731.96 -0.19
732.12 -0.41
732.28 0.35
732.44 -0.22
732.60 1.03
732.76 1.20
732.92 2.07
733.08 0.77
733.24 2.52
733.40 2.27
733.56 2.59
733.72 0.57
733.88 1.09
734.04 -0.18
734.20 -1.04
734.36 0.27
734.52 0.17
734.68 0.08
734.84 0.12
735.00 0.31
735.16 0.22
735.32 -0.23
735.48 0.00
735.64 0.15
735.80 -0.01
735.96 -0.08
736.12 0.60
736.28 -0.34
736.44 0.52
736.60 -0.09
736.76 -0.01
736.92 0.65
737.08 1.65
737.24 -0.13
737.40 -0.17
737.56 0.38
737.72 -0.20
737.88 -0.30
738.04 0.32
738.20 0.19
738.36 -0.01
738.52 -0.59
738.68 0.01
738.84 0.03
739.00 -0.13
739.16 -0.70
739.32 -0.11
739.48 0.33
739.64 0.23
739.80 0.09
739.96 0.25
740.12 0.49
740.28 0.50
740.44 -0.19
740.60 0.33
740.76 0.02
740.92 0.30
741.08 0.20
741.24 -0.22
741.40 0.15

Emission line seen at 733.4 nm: [O II] 3727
